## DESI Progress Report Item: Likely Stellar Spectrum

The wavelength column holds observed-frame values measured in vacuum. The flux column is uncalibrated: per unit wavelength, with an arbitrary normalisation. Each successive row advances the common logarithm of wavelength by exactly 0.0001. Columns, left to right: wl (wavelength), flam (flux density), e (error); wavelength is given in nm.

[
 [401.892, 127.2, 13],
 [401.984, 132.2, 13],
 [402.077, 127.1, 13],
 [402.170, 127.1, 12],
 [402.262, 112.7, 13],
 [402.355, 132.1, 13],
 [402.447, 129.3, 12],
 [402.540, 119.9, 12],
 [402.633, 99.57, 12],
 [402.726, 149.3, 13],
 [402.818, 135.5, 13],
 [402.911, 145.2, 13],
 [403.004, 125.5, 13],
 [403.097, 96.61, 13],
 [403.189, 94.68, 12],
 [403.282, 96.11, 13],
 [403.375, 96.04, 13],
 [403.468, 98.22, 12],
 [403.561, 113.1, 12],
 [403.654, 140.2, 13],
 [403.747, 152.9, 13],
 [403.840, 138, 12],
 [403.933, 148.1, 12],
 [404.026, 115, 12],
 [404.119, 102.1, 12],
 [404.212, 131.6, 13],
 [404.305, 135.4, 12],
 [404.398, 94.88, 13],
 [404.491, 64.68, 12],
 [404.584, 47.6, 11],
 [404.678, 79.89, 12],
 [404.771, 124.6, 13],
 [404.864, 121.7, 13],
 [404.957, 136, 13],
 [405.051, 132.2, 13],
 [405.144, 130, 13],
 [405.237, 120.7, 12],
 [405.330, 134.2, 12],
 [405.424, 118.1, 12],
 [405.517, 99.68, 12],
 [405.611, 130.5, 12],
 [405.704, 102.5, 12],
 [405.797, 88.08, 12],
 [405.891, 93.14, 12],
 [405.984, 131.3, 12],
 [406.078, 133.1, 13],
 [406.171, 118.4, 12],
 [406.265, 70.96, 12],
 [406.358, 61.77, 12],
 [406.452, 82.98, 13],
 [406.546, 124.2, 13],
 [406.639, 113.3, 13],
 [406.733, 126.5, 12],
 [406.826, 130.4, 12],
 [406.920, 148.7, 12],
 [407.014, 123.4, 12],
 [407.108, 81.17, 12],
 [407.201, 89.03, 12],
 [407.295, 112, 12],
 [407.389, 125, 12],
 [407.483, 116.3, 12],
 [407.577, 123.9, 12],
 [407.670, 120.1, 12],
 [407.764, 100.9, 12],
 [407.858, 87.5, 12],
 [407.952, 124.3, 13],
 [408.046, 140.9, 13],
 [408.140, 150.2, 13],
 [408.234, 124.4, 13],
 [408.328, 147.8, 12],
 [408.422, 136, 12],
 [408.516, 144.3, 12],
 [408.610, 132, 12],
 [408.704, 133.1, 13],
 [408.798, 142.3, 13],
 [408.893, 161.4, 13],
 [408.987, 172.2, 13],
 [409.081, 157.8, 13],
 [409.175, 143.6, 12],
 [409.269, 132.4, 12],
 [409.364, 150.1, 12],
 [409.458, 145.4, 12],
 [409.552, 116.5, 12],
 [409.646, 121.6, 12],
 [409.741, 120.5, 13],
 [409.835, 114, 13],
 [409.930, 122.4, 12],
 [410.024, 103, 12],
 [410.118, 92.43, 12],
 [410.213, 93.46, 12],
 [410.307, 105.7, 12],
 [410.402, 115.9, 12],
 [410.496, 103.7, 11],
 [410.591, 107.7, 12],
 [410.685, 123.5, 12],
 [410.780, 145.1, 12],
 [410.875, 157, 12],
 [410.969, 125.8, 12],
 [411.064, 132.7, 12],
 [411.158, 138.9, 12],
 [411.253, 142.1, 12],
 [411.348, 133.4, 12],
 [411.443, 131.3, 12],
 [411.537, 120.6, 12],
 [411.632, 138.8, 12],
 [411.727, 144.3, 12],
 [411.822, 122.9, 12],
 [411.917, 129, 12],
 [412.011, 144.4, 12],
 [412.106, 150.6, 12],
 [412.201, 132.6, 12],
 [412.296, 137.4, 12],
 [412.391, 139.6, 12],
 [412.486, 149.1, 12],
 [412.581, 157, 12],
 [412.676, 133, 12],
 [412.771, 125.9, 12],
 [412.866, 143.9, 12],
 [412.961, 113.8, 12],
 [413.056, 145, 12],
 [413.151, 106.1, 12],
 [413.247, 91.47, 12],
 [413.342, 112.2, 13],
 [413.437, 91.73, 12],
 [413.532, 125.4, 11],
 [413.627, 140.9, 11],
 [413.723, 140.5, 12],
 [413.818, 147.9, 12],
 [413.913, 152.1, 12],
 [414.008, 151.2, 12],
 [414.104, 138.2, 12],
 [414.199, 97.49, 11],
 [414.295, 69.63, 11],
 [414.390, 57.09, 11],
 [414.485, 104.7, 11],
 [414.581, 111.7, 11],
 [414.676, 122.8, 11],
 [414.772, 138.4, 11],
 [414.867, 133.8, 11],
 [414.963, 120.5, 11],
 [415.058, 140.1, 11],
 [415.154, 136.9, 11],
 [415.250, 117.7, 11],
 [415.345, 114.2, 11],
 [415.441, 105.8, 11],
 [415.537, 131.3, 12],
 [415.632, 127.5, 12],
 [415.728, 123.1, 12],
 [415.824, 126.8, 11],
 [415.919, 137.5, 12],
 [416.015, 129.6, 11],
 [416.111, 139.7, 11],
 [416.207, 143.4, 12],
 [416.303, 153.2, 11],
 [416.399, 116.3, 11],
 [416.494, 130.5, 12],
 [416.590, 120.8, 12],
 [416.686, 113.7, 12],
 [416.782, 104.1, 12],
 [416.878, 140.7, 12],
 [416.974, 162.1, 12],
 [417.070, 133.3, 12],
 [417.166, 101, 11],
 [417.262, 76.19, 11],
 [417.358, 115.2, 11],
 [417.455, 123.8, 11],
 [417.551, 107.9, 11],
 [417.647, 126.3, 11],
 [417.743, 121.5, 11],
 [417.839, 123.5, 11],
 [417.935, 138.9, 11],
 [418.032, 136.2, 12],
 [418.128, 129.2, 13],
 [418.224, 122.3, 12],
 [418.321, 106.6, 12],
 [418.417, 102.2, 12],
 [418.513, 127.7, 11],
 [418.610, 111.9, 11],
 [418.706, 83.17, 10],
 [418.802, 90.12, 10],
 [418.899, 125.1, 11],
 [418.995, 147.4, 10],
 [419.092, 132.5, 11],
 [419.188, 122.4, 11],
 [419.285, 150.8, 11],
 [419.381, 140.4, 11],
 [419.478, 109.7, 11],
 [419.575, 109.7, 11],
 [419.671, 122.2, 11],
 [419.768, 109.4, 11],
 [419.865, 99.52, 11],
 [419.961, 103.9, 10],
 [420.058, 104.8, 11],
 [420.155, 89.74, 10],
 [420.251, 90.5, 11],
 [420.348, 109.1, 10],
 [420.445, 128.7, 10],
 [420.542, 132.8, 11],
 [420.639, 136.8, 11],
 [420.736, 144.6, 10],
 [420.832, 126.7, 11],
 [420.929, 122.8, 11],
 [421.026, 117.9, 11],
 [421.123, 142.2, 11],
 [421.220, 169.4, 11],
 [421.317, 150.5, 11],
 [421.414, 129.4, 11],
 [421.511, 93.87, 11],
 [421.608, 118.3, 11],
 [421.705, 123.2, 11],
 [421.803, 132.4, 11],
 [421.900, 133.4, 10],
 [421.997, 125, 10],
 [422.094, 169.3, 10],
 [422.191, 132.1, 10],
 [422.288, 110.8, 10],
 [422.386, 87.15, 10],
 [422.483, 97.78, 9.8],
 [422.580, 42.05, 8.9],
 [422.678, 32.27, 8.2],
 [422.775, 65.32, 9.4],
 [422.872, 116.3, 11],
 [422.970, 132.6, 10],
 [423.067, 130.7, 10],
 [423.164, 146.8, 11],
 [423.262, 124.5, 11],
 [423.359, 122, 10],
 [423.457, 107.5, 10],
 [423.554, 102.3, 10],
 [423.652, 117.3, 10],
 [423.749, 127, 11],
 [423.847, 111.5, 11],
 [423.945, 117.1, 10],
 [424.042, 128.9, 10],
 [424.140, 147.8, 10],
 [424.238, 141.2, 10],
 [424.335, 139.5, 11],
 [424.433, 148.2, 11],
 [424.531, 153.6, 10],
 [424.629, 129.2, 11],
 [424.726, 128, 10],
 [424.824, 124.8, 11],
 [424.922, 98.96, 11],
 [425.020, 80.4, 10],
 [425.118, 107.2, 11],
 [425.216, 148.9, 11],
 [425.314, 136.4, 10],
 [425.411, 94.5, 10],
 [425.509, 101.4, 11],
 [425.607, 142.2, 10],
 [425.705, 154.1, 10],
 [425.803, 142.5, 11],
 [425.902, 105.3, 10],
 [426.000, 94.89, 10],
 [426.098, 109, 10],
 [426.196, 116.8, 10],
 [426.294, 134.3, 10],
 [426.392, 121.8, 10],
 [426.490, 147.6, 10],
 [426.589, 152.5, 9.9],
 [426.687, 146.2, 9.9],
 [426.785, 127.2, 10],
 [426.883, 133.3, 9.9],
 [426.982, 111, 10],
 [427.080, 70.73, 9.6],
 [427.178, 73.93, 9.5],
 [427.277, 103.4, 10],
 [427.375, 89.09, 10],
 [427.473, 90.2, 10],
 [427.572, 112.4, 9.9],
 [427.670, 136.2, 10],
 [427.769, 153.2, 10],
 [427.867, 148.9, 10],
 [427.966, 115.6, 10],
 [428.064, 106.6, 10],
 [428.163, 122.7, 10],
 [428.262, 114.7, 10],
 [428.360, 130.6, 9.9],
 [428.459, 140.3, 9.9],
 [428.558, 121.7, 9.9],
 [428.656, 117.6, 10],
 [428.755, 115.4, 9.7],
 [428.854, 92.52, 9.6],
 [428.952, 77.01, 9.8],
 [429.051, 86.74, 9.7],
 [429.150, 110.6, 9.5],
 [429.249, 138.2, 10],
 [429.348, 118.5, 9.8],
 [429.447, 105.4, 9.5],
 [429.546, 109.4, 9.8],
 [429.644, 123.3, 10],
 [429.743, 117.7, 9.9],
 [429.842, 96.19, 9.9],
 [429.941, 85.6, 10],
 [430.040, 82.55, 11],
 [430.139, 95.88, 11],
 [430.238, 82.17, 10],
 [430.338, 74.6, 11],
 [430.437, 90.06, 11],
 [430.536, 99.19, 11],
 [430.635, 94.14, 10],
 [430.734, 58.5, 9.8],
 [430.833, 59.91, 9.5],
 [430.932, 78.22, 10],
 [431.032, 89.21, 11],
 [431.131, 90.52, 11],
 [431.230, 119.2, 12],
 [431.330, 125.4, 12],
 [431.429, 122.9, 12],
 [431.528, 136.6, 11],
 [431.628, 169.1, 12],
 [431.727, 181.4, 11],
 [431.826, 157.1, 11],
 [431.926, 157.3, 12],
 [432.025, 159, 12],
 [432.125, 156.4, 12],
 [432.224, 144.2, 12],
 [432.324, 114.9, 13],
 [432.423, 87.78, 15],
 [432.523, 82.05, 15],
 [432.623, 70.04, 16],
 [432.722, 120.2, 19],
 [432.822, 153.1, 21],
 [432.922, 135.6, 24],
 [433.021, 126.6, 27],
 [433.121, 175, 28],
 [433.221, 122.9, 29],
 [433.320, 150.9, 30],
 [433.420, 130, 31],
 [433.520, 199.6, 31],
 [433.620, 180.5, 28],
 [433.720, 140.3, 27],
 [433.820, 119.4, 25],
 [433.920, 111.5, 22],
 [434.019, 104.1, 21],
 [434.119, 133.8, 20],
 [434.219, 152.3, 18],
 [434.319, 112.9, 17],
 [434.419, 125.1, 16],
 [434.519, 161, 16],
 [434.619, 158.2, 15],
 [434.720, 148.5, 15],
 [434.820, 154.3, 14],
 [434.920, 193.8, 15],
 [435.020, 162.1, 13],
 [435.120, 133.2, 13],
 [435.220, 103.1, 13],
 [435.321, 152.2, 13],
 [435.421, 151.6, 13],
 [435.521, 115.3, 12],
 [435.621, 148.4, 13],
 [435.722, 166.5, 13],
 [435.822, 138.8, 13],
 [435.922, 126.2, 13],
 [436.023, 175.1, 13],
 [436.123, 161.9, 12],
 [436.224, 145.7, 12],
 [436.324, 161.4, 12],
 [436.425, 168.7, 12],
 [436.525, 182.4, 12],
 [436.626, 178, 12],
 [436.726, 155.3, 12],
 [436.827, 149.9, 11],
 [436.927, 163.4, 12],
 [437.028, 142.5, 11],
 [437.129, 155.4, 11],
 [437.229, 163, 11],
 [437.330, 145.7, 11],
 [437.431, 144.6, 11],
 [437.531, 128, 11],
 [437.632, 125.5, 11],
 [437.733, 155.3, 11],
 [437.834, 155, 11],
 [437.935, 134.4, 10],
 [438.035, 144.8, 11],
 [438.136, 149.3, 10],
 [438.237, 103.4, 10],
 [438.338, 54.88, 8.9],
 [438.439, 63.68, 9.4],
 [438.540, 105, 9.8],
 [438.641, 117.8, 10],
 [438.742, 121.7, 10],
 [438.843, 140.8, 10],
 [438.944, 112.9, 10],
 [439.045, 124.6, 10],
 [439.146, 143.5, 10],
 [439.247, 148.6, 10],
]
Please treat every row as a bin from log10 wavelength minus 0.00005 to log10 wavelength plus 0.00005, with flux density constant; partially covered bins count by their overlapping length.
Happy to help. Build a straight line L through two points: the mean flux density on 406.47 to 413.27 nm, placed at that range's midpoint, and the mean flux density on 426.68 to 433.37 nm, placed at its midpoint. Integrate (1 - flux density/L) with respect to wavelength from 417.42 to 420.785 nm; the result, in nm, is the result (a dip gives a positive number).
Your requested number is 0.09 nm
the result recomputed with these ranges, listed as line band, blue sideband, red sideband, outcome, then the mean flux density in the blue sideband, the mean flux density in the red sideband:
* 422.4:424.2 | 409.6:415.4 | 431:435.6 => 0.302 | 125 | 137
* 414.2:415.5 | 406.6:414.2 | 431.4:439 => 0.177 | 129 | 140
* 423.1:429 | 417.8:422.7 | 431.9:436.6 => 0.338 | 119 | 142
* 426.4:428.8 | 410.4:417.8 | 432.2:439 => 0.248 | 126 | 138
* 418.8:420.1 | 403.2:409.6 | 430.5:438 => 0.083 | 120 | 138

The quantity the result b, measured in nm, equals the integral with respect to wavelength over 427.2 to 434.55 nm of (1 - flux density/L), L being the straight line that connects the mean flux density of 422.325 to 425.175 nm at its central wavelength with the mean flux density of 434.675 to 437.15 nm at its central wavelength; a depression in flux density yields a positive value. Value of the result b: 0.988 nm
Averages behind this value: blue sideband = 114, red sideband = 153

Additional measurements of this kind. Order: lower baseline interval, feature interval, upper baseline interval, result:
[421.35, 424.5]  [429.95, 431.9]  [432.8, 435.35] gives 0.44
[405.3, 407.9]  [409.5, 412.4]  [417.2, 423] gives -0.35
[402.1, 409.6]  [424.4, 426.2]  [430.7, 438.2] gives 0.16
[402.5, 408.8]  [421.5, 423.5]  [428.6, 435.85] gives 0.16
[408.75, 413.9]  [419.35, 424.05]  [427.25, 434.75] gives 0.30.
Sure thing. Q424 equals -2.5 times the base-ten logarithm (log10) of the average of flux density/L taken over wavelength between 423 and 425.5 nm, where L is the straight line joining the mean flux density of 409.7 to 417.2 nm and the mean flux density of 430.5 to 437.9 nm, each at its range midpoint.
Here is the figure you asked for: 0.068 mag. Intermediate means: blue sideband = 126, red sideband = 138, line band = 124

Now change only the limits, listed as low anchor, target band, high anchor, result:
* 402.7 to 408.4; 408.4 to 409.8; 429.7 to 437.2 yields -0.19 mag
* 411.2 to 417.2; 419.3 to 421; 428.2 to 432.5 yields 0.04 mag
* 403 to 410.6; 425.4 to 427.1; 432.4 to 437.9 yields 0.10 mag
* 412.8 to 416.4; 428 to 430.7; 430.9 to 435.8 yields 0.26 mag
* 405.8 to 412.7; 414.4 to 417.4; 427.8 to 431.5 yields -0.05 mag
